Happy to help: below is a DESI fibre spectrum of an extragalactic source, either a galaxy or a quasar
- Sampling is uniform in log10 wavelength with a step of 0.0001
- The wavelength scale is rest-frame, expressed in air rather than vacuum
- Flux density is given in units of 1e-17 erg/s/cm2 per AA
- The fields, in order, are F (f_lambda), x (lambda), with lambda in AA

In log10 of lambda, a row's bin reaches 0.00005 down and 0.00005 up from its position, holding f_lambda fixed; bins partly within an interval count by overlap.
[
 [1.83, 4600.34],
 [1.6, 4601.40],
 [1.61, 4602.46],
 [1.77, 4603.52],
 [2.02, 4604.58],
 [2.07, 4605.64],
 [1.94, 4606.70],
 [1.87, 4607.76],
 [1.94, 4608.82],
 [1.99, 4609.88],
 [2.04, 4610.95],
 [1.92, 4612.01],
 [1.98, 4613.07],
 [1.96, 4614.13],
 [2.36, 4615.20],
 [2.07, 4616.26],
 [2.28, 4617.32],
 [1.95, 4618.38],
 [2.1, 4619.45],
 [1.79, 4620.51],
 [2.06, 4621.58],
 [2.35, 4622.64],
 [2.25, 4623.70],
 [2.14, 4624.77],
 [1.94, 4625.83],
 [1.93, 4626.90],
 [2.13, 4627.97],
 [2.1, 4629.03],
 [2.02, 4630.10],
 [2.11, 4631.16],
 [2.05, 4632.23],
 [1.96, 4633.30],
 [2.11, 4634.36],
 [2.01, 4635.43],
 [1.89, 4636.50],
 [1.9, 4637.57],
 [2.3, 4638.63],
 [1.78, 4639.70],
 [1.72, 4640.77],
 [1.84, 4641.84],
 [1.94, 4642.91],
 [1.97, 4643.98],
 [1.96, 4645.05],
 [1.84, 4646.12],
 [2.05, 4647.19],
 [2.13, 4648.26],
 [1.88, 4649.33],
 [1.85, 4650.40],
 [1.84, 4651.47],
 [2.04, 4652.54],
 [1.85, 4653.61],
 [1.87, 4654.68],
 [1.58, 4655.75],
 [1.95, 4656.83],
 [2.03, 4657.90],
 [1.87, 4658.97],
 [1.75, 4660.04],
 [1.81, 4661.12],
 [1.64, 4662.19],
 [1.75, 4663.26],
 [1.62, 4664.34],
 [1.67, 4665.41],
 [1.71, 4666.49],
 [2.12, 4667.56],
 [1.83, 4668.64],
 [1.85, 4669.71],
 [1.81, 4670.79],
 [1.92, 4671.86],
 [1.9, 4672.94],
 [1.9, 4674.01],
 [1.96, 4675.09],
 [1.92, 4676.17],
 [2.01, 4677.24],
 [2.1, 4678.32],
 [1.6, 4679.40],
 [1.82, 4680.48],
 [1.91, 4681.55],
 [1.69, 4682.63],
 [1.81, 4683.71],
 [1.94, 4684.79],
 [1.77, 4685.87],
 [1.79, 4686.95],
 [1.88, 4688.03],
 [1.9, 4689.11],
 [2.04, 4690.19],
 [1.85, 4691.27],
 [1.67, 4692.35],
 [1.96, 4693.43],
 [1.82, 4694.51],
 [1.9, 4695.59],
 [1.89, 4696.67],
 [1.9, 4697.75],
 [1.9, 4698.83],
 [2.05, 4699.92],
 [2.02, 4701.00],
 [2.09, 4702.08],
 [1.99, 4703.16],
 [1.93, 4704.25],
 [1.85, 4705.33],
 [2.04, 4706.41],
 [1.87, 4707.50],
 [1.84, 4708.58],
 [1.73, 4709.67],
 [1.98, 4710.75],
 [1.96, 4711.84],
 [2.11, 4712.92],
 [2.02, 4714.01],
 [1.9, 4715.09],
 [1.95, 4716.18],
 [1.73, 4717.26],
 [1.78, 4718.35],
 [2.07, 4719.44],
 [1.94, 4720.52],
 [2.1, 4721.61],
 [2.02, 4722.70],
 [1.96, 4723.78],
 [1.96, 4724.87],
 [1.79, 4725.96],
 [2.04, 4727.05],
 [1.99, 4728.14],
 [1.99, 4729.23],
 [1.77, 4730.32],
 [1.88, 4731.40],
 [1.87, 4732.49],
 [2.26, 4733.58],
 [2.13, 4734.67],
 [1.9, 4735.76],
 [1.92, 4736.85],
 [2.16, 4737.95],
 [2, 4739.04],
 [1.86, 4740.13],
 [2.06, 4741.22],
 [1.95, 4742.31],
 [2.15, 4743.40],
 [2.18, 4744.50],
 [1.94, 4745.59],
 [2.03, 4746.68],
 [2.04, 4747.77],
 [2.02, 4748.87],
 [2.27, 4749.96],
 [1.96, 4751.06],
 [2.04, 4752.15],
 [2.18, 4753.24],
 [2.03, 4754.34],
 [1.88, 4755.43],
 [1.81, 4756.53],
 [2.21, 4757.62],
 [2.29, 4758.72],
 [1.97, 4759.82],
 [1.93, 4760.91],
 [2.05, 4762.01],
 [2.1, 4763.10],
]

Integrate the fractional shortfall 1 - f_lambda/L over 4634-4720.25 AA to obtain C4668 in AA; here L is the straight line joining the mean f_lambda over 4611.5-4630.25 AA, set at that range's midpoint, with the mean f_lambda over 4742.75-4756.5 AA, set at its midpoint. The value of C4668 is 7.2 AA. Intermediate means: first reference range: 2.08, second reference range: 2.05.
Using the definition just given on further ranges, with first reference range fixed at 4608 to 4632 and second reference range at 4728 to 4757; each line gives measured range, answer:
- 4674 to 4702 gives 2.0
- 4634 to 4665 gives 2.5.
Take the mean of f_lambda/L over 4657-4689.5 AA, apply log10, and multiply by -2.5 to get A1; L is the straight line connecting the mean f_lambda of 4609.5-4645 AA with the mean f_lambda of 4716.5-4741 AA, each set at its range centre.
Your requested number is 0.09 mag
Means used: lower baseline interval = 2.03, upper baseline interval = 1.96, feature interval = 1.84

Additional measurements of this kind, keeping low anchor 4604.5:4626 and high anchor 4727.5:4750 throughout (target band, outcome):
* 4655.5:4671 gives 0.13 mag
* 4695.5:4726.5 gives 0.04 mag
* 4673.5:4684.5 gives 0.09 mag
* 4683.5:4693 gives 0.10 mag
